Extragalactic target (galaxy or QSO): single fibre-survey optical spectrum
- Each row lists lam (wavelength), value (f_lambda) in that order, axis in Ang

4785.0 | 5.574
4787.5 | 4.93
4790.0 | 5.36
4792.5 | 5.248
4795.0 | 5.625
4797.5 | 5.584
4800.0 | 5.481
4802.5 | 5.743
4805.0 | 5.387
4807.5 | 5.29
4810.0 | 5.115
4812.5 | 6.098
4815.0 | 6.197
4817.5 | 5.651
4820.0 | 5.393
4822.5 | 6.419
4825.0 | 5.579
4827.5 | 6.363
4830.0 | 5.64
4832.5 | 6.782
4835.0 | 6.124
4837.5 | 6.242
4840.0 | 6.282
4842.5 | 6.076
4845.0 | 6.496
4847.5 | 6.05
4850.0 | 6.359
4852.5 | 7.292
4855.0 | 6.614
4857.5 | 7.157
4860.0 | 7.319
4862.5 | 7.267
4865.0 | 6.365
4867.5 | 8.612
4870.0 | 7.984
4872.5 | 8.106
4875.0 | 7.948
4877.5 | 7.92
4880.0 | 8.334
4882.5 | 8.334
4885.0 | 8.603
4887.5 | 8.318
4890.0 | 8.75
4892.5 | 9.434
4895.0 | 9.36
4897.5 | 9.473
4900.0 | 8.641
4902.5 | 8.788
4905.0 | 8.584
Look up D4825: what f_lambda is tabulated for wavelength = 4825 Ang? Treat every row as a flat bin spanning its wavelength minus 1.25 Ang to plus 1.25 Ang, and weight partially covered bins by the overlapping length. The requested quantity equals 5.579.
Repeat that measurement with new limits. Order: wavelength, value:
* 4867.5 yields 8.612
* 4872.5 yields 8.106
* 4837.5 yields 6.242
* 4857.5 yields 7.157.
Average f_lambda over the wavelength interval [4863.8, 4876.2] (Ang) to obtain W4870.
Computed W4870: 7.81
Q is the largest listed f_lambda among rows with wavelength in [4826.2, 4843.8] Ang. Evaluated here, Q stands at 6.782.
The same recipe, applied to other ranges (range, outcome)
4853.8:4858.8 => 7.157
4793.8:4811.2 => 5.743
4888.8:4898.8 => 9.473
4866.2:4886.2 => 8.612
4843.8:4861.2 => 7.319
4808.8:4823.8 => 6.419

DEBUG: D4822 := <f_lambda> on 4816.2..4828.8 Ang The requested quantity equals 5.88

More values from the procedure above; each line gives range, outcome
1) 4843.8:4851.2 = 6.3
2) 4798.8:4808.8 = 5.47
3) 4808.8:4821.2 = 5.69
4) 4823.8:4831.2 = 5.86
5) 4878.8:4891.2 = 8.47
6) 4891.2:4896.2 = 9.39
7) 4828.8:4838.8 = 6.2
